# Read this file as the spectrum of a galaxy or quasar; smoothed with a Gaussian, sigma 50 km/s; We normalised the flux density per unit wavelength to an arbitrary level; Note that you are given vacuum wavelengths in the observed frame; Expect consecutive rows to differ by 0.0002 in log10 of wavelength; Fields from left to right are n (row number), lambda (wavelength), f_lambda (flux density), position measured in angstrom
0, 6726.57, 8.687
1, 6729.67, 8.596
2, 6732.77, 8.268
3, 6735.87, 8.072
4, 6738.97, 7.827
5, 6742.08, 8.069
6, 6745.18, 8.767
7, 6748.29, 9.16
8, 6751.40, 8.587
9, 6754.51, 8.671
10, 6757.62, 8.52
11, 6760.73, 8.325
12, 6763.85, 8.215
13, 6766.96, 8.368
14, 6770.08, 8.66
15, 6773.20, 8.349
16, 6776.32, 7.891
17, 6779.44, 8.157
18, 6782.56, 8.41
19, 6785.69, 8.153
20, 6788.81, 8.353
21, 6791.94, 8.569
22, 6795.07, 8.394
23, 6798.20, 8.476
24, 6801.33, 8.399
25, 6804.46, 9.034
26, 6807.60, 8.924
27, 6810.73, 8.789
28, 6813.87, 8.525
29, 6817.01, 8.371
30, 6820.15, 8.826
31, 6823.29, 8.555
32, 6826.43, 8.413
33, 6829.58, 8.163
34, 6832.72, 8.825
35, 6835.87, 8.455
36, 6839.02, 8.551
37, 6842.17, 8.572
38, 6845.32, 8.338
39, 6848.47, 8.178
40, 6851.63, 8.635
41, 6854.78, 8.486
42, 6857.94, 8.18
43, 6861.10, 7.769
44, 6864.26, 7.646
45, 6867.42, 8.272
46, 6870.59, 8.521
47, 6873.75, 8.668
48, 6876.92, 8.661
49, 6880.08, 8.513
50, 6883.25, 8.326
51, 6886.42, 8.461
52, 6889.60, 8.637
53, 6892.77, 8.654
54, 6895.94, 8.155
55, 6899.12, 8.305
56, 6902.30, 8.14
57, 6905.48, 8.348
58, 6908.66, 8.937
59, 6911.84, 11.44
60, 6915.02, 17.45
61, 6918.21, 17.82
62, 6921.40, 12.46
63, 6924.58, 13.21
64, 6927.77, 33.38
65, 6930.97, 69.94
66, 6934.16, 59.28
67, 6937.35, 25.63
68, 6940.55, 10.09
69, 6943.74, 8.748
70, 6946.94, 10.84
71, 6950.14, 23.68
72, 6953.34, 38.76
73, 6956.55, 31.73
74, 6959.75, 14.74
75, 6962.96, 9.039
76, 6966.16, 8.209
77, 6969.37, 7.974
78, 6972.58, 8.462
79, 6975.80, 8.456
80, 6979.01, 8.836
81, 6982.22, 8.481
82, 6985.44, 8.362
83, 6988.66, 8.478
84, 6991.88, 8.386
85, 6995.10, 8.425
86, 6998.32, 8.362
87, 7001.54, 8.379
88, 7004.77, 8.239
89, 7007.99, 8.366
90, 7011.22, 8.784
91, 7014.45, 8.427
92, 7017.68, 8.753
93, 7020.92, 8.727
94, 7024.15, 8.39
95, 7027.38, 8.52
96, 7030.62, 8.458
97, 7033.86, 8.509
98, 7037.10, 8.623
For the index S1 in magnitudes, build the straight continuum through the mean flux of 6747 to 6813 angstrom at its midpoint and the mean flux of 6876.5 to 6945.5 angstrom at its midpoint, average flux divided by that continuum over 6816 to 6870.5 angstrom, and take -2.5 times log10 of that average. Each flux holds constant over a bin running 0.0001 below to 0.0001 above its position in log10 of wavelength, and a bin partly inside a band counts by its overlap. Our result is 0.44 mag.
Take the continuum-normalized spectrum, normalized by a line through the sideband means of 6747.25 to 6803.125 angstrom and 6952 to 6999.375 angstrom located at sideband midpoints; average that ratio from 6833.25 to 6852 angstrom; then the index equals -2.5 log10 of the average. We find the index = 0.15 mag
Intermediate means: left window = 8.42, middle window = 8.46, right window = 12.3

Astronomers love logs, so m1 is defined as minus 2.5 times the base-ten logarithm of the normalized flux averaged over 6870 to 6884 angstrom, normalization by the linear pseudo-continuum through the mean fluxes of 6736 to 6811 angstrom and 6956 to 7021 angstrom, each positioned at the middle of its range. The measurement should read 0.05 mag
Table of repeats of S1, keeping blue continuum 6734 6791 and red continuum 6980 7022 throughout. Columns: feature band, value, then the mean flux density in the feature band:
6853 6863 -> 0.035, 8.14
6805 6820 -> -0.039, 8.69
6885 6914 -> -0.066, 8.96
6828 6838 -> -0.011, 8.48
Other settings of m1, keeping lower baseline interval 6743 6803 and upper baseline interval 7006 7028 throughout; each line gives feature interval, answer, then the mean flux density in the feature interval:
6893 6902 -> 0.03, 8.28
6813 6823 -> -0.01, 8.58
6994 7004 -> 0.02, 8.37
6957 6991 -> -0.15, 9.85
